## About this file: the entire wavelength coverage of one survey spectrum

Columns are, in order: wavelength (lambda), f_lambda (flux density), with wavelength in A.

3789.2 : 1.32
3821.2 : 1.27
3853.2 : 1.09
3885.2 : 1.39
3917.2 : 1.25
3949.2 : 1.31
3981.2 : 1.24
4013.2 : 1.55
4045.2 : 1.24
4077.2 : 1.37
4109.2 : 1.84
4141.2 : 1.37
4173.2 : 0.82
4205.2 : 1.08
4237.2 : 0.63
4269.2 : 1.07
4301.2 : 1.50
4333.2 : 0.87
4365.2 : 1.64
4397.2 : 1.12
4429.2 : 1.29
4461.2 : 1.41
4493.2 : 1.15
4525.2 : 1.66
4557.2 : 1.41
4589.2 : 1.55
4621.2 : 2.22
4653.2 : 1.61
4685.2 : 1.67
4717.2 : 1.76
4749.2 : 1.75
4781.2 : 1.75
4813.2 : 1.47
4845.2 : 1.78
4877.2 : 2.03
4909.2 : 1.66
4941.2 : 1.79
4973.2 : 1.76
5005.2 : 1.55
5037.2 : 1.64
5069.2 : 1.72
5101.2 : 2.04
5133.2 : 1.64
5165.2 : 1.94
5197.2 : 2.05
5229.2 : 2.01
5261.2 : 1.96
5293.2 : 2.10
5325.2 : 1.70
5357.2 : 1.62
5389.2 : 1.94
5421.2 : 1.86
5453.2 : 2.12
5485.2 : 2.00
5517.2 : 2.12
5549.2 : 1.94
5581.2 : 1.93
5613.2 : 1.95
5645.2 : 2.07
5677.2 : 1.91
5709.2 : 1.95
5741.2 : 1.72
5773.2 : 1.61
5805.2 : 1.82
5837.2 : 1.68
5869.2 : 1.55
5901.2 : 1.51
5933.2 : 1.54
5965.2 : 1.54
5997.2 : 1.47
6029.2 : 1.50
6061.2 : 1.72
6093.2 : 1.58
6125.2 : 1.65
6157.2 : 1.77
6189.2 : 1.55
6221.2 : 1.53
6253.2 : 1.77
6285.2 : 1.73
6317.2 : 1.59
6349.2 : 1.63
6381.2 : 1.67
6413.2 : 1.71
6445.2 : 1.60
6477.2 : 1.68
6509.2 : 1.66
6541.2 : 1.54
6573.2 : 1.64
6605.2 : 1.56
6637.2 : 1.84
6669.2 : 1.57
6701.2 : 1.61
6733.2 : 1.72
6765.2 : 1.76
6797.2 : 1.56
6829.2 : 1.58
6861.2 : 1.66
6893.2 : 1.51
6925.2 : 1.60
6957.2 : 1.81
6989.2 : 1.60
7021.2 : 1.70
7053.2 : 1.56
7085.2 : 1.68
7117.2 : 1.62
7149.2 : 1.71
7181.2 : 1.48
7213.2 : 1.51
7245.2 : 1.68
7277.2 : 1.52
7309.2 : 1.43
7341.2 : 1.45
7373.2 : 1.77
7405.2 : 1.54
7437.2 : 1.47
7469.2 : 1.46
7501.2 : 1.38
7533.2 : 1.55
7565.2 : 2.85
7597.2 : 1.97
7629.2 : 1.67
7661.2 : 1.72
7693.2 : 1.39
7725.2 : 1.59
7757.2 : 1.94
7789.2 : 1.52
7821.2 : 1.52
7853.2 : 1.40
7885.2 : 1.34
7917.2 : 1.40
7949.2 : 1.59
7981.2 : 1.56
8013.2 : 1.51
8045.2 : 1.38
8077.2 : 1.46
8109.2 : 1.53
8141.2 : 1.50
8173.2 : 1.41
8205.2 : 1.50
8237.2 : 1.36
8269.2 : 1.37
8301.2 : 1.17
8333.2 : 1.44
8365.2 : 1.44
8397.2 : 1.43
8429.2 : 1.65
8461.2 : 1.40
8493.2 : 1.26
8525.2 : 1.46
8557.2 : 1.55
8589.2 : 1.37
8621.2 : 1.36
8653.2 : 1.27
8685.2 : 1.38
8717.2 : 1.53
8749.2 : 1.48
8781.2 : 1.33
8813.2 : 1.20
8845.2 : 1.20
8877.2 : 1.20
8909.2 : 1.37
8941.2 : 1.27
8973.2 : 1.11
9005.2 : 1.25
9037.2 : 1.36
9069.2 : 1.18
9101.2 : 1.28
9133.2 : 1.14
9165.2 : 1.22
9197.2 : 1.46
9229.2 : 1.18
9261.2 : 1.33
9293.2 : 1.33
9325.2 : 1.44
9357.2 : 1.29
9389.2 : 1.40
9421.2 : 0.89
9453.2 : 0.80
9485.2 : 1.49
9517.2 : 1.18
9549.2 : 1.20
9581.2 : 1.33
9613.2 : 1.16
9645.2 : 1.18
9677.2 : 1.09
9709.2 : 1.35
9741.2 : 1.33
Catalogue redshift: 0.153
